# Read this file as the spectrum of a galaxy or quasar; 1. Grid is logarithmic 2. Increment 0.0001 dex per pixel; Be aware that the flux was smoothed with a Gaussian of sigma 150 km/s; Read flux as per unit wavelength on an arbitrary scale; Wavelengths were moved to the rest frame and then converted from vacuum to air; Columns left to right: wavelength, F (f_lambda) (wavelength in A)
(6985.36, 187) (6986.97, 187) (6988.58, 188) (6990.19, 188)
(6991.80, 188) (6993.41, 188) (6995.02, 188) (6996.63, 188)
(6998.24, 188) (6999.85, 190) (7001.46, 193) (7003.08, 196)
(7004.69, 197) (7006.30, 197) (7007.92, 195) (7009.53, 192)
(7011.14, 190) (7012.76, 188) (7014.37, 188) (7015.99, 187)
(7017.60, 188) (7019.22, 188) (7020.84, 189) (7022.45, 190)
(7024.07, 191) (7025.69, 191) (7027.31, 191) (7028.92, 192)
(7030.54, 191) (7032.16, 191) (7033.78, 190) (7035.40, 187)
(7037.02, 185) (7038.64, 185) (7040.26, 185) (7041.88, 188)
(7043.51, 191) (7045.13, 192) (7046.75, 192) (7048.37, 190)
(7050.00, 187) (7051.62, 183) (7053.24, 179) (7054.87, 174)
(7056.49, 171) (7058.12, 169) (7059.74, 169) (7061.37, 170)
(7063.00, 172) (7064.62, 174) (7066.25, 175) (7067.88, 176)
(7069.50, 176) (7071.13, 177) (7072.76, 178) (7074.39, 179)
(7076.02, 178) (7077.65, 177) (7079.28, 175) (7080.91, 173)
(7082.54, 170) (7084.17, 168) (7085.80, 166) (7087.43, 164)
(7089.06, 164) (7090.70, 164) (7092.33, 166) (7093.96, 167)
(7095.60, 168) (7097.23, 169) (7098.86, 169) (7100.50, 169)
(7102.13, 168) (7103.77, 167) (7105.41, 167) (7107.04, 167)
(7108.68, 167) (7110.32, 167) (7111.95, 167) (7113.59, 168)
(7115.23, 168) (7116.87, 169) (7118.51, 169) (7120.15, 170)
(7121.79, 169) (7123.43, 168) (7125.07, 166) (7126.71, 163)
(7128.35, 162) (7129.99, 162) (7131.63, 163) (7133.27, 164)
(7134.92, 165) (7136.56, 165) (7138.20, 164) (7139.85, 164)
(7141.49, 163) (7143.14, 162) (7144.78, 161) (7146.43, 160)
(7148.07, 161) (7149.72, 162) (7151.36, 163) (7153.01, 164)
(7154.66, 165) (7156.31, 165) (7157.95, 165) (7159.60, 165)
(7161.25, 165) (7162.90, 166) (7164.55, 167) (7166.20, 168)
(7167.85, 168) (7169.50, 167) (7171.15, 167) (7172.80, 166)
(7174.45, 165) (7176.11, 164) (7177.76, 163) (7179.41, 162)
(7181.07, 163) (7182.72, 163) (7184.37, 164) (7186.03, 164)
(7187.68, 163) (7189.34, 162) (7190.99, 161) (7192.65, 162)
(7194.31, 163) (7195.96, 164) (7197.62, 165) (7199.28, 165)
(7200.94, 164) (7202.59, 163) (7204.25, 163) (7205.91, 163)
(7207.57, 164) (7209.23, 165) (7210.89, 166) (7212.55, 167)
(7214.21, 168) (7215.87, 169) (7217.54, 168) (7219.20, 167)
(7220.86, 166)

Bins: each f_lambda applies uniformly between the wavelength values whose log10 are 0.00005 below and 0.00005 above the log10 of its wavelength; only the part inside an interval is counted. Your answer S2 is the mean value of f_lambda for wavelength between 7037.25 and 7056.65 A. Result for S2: 185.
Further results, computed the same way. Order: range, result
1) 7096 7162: 165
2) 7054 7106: 171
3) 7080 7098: 167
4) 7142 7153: 162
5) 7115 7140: 166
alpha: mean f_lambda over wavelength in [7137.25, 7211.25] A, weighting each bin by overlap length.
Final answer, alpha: 164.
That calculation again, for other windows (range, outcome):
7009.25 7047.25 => 189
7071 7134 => 168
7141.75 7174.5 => 165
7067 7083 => 176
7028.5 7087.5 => 180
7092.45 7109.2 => 168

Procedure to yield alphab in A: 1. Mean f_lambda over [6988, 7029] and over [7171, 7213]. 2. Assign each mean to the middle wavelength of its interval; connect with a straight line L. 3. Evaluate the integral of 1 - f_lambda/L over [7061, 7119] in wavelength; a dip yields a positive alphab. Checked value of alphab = 2.7 A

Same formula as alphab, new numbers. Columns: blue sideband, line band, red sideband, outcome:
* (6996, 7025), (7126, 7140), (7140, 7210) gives 0.6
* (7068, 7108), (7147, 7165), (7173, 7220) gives 0.2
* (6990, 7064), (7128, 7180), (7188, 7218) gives 2.0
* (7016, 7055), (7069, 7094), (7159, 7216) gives 1.3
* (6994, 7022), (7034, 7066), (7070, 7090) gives -0.2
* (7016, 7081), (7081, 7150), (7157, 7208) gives 3.0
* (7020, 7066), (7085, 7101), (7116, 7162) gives 0.7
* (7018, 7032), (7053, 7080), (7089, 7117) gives 0.5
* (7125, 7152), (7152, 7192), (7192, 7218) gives -0.2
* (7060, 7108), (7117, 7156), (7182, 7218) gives 0.8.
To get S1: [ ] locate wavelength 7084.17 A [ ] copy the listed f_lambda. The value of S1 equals 168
